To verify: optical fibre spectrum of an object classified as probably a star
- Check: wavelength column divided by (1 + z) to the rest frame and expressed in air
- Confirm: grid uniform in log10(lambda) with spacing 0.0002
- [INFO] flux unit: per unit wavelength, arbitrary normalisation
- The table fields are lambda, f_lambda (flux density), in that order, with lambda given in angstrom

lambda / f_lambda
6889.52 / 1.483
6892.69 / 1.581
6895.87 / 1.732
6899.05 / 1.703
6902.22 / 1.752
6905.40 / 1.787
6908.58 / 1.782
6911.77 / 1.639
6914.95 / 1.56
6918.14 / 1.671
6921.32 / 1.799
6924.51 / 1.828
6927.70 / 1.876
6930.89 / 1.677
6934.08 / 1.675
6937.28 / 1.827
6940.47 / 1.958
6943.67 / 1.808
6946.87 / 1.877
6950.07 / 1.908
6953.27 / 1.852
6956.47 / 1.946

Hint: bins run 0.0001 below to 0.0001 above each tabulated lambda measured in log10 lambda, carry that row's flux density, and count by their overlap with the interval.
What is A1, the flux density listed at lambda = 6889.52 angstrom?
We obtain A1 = 1.483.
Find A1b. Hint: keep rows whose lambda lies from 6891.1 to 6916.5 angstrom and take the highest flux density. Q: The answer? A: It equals 1.787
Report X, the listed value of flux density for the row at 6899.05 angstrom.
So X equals 1.703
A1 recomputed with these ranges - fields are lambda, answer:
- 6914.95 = 1.56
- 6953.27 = 1.852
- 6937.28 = 1.827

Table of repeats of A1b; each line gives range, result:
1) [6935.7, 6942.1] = 1.958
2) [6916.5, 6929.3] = 1.876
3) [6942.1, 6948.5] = 1.877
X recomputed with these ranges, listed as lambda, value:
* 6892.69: 1.581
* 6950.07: 1.908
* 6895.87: 1.732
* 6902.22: 1.752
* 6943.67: 1.808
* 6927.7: 1.876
